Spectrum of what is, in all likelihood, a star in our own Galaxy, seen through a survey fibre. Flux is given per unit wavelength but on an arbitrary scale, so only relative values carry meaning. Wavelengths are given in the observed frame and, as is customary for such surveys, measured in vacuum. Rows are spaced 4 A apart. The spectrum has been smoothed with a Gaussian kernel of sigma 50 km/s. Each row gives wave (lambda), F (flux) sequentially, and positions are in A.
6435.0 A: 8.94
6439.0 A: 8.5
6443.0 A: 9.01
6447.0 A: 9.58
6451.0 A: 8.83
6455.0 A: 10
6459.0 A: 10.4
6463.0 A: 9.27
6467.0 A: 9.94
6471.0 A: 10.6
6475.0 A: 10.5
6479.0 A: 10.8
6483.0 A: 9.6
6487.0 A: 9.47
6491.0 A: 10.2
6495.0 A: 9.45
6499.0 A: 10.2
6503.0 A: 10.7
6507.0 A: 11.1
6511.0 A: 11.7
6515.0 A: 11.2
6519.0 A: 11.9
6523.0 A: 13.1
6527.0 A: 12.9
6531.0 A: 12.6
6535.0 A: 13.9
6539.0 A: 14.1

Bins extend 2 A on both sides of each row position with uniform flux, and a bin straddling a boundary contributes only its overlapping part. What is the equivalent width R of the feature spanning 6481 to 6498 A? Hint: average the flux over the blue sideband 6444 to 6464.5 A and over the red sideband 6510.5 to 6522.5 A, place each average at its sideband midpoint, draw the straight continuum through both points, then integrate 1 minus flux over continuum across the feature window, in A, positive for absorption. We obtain 1.8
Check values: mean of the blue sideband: 9.59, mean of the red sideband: 11.8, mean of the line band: 9.71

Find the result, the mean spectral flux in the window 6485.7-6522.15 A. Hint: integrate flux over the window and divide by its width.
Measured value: 10.8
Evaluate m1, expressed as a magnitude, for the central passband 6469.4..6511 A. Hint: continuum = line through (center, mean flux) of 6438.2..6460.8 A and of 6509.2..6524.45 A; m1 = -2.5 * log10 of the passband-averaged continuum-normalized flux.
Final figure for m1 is 0.06 mag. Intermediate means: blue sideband 9.42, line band 10.3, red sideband 11.9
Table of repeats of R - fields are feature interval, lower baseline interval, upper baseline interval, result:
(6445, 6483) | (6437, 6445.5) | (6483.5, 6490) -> -3.13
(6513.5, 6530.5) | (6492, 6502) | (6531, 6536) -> -0.04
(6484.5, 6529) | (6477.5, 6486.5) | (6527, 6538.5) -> 2.25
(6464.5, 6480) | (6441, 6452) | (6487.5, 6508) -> -1.11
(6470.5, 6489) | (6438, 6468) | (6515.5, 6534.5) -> 0.78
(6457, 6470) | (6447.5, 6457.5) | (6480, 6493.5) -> -0.45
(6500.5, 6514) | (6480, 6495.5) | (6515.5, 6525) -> 0.19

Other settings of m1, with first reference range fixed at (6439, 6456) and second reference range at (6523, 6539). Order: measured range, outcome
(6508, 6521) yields 0.08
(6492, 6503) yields 0.16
